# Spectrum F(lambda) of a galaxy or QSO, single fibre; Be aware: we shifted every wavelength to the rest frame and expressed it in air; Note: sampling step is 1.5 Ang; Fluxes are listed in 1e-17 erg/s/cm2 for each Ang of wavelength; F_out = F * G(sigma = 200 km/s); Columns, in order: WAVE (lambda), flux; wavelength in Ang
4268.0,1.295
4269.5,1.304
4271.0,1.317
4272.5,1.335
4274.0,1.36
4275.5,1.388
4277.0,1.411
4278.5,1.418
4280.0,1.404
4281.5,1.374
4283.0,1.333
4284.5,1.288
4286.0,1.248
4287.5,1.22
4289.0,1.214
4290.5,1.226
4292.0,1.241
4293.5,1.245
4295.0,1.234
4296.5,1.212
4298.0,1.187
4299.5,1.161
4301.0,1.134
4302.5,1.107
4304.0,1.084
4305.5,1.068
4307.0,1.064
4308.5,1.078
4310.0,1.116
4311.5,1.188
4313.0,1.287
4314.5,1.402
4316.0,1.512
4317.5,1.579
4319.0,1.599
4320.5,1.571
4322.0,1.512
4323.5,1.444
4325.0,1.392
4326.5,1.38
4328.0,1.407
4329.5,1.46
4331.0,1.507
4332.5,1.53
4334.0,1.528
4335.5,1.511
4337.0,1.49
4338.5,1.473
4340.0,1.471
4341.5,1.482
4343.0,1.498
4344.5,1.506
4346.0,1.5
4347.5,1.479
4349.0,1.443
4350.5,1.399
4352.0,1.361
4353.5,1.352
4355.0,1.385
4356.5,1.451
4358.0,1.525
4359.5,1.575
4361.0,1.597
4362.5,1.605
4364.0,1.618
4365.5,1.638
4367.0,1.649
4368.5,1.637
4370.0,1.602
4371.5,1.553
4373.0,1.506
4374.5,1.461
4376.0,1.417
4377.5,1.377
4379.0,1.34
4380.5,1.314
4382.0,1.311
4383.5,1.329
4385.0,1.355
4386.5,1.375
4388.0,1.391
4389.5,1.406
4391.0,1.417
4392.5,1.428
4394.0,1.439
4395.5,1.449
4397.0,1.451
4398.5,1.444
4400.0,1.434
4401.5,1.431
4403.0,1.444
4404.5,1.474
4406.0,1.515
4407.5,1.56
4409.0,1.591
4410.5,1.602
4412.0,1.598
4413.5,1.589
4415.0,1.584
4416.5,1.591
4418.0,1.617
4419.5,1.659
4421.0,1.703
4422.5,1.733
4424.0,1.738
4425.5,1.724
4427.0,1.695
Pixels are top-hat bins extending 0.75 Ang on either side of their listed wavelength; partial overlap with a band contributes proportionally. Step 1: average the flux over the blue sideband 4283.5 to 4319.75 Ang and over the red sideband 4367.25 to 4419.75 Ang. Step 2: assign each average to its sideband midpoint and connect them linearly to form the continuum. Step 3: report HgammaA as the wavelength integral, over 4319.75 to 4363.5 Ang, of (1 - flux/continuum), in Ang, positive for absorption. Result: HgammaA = -4.5 Ang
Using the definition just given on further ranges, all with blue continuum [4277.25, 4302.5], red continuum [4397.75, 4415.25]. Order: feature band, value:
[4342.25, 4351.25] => -0.6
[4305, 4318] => 0.5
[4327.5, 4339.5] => -1.2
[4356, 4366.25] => -1.1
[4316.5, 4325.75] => -1.3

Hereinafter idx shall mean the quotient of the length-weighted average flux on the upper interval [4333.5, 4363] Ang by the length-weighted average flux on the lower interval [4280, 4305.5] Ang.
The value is 1.21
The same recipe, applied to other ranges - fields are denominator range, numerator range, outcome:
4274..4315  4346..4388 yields 1.19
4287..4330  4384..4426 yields 1.18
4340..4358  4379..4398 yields 0.96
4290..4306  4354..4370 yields 1.33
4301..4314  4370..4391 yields 1.24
